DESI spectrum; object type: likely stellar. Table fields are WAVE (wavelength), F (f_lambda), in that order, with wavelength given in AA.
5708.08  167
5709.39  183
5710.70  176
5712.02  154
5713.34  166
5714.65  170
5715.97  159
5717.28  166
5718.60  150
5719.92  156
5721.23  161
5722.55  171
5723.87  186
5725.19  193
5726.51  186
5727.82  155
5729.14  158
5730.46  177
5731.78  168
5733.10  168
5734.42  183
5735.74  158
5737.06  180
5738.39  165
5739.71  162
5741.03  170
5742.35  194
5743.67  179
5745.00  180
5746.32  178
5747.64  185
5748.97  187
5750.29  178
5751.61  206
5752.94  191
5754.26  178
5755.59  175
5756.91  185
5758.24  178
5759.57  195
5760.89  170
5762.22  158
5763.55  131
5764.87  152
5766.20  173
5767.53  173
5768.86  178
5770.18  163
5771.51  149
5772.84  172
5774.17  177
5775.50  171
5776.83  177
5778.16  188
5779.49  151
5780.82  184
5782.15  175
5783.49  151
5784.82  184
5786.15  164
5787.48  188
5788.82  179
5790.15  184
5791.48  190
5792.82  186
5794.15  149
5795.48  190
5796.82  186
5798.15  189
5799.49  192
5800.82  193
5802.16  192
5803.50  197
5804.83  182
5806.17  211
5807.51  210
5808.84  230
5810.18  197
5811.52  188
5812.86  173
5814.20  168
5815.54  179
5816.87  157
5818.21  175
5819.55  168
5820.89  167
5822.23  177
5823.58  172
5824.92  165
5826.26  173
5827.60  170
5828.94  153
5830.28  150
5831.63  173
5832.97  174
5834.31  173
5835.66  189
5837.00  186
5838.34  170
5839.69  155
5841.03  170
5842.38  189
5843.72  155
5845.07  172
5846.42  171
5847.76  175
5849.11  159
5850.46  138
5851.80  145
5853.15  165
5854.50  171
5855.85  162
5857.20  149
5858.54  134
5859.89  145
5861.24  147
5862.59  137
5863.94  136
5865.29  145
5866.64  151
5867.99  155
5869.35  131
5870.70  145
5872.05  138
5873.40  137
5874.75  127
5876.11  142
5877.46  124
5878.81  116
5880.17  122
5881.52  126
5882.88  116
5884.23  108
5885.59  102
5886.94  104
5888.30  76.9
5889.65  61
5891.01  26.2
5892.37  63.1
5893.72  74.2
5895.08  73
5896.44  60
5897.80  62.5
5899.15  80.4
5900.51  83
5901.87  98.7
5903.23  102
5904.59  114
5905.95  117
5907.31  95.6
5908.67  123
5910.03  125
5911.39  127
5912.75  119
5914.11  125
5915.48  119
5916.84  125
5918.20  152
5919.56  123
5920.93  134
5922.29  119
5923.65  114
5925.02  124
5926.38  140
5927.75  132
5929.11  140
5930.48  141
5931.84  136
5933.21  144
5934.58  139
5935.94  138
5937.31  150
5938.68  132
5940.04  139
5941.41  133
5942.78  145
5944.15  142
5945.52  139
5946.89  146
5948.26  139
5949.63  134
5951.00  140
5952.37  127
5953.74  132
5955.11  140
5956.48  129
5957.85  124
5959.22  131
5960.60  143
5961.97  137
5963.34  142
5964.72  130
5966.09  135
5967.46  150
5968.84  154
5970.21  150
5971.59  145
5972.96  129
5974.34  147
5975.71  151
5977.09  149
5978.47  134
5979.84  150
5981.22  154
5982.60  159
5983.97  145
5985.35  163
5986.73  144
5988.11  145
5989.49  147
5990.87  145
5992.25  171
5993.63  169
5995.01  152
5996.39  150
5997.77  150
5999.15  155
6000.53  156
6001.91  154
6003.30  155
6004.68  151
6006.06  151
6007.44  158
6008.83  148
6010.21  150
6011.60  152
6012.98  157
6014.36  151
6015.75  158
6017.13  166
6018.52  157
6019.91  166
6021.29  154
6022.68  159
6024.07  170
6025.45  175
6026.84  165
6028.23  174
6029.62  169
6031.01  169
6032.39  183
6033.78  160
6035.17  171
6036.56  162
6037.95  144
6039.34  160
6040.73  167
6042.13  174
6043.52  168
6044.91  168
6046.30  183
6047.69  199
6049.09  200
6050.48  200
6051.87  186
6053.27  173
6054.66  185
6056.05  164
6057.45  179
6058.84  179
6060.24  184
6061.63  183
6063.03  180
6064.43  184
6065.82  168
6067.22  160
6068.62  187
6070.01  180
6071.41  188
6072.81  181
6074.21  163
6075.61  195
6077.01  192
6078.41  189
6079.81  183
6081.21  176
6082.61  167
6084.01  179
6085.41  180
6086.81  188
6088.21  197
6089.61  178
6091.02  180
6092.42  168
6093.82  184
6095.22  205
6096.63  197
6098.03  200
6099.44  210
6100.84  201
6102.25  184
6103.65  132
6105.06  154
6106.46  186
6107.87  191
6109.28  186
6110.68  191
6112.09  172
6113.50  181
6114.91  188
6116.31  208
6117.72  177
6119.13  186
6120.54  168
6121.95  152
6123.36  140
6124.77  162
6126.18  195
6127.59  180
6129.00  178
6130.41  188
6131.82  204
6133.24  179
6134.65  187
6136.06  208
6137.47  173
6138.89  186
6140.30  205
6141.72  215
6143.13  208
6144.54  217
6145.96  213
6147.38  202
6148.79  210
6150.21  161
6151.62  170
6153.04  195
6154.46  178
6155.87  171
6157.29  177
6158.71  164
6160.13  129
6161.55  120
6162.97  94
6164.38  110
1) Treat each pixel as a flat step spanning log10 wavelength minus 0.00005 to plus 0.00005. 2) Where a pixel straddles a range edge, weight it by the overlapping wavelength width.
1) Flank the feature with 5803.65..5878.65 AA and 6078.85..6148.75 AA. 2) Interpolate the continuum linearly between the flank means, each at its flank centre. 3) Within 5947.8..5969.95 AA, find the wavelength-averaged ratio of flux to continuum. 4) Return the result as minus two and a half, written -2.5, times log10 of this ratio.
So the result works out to 0.25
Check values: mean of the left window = 163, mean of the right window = 186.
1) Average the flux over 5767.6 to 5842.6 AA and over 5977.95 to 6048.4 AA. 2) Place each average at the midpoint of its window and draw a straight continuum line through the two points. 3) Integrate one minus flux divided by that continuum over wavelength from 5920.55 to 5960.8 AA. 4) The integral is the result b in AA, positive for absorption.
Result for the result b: 7.37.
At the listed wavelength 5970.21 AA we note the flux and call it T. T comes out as 150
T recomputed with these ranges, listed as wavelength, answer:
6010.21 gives 150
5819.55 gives 168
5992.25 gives 171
